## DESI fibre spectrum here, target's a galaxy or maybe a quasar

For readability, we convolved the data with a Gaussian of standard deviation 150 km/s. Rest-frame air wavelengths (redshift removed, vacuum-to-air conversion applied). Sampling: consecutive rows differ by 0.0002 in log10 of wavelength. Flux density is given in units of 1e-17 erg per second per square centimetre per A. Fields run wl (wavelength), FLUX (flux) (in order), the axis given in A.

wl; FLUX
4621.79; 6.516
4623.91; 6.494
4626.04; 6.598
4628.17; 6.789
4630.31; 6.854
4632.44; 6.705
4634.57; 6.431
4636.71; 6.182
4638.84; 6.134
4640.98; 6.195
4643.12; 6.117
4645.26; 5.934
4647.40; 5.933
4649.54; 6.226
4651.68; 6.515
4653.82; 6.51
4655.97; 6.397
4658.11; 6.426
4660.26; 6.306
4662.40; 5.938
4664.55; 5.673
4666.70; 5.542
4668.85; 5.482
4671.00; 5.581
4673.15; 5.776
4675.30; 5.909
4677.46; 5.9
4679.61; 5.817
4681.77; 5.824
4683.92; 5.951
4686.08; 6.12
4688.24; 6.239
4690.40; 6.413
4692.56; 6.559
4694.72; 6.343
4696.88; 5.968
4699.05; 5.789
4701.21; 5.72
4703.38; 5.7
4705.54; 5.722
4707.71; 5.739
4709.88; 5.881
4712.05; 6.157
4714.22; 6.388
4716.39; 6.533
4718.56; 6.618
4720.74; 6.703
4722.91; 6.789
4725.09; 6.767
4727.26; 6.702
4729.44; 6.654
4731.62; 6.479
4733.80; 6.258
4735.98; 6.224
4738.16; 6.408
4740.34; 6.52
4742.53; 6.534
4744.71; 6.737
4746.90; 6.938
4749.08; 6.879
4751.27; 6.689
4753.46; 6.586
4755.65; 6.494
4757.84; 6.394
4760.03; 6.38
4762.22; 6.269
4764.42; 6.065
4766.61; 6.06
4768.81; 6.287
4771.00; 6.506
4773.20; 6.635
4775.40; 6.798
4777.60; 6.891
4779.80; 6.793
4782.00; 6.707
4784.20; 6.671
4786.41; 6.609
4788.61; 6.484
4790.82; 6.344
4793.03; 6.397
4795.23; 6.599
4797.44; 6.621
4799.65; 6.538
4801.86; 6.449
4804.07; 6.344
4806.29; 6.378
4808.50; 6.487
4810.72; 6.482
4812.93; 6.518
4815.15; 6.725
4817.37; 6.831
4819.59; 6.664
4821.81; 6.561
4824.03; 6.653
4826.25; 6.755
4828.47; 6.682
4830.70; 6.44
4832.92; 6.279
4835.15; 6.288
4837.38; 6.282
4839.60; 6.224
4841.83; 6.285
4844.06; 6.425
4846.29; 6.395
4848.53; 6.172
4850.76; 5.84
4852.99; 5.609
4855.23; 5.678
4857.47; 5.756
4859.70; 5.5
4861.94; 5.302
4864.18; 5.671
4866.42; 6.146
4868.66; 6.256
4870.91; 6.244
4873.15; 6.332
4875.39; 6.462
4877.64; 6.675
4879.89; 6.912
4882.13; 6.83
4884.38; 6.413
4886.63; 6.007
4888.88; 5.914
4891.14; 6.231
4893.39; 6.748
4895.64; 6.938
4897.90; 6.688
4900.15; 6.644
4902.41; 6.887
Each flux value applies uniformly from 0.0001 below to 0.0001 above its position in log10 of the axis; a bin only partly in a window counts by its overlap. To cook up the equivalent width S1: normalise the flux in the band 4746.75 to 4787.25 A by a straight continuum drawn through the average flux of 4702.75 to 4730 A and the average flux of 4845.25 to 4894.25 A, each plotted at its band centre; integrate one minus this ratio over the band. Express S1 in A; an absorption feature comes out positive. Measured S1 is -1.8 A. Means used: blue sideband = 6.34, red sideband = 6.14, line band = 6.55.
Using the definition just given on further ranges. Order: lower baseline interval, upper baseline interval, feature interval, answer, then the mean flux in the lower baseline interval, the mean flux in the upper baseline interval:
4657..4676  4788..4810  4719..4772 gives -2.6 A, 5.85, 6.46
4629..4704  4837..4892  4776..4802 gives -2.0 A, 6.09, 6.14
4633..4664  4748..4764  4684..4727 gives 1.0 A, 6.23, 6.5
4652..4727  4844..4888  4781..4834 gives -3.8 A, 6.11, 6.12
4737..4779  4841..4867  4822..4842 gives -1.4 A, 6.53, 5.89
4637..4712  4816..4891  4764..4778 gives -0.7 A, 6.01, 6.26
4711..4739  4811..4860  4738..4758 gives -0.5 A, 6.52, 6.31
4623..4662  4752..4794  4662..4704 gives 3.2 A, 6.37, 6.49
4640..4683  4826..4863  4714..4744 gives -2.5 A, 6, 6.1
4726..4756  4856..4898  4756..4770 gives 0.6 A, 6.58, 6.25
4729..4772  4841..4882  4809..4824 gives -0.9 A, 6.47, 6.11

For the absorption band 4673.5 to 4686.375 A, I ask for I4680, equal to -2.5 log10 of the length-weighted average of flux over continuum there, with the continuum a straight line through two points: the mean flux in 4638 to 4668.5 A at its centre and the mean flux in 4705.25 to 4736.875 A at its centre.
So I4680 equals 0.06 mag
